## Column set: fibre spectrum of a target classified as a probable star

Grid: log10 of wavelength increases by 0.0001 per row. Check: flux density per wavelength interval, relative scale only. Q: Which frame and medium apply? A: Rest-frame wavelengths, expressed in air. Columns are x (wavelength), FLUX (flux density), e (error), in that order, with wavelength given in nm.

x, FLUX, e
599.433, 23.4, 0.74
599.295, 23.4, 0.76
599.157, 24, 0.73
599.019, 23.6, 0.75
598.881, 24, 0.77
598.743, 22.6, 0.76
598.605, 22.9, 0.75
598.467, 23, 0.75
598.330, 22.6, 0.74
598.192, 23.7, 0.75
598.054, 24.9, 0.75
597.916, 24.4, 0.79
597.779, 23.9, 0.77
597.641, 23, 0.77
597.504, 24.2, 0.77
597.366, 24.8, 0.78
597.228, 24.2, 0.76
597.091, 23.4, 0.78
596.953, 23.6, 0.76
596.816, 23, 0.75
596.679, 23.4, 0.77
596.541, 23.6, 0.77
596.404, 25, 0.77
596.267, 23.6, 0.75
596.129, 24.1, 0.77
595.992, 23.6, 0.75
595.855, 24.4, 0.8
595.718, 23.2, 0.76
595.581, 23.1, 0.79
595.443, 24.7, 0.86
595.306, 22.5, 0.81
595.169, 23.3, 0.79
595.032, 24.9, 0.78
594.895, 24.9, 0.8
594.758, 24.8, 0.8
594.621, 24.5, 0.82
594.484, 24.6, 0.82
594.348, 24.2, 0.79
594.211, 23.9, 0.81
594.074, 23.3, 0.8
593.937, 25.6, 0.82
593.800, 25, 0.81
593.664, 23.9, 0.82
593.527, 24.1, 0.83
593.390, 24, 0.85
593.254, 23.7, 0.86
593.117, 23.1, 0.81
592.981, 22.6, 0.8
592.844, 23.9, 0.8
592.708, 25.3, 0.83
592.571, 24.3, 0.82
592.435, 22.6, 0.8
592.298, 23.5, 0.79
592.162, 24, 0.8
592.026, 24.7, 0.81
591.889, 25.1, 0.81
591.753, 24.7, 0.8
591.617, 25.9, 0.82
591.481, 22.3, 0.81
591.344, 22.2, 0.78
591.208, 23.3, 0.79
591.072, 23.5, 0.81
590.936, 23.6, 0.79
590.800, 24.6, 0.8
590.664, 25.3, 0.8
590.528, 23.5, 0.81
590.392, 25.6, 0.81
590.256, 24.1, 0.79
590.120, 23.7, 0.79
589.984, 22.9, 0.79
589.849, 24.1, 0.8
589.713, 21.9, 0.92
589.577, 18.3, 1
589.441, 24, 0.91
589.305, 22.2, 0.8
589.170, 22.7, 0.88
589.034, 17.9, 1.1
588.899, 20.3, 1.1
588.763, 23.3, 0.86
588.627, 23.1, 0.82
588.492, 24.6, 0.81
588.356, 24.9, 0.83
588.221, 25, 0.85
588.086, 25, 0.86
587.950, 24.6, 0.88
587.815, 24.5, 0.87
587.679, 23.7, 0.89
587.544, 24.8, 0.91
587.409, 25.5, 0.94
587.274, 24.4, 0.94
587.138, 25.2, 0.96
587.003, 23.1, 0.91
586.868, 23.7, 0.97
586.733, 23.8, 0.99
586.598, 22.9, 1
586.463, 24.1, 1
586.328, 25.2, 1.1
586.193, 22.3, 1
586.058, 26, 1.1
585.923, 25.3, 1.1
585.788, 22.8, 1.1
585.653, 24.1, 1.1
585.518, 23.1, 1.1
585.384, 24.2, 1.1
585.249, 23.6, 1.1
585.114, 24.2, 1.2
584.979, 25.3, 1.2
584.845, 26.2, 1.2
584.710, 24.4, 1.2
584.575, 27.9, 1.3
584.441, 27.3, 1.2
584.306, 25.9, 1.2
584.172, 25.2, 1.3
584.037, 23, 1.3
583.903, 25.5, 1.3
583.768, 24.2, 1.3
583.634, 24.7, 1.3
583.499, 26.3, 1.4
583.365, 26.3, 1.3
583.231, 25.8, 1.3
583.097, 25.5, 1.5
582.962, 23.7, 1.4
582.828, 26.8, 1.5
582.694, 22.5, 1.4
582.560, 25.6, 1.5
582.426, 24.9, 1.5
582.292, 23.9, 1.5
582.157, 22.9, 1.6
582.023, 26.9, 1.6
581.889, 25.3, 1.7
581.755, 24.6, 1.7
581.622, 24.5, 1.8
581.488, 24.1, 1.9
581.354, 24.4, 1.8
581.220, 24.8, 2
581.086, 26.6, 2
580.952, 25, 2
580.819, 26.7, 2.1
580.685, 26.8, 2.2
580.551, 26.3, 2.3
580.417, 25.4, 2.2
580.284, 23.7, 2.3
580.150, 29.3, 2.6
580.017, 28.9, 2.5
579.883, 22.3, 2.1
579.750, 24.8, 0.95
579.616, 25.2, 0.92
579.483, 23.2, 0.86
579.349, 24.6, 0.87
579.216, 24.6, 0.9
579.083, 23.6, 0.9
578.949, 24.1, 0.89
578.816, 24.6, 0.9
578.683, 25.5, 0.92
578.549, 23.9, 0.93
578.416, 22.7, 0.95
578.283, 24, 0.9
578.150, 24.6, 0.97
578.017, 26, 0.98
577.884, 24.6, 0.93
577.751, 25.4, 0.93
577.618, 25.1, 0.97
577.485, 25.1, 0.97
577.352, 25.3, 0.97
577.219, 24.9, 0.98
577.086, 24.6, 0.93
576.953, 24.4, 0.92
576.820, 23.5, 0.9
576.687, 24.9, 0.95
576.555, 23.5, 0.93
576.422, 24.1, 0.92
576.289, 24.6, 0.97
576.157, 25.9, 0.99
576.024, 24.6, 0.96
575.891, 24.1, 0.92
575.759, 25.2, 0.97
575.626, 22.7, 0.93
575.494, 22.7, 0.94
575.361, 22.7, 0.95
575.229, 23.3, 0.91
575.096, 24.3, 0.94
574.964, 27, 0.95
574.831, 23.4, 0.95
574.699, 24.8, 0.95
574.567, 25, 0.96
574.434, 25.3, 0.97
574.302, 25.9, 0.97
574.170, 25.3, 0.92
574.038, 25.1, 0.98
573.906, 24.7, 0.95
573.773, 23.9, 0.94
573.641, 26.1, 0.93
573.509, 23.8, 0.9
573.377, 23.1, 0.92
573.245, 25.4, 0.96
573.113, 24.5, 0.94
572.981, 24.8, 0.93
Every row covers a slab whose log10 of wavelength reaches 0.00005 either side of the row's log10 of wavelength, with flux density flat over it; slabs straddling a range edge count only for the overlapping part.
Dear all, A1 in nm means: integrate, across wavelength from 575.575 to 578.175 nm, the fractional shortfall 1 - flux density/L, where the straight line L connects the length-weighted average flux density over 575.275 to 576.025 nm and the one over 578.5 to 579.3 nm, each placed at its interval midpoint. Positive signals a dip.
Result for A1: -0.085 nm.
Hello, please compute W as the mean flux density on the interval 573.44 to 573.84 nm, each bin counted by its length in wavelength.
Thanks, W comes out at 24.5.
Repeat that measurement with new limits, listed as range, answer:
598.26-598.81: 22.8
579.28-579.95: 24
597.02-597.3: 23.8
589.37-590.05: 22.2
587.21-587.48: 25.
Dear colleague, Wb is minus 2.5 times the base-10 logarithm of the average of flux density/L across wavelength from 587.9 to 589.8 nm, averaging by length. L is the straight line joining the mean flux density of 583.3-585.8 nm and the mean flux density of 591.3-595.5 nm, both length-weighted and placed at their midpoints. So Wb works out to 0.09 mag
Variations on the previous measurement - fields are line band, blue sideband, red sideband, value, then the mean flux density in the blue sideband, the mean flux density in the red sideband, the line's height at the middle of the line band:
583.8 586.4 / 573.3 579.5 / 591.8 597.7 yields -0.024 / 24.5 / 24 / 24.2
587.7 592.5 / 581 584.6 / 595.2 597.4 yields 0.041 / 25.1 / 23.7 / 24.4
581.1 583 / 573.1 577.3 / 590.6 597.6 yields -0.018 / 24.5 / 24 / 24.3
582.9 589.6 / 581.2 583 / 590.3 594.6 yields 0.009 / 24.7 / 24.1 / 24.4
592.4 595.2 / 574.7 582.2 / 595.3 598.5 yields -0.010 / 24.8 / 23.8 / 23.9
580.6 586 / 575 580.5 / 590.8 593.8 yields -0.032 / 24.6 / 23.9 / 24.3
